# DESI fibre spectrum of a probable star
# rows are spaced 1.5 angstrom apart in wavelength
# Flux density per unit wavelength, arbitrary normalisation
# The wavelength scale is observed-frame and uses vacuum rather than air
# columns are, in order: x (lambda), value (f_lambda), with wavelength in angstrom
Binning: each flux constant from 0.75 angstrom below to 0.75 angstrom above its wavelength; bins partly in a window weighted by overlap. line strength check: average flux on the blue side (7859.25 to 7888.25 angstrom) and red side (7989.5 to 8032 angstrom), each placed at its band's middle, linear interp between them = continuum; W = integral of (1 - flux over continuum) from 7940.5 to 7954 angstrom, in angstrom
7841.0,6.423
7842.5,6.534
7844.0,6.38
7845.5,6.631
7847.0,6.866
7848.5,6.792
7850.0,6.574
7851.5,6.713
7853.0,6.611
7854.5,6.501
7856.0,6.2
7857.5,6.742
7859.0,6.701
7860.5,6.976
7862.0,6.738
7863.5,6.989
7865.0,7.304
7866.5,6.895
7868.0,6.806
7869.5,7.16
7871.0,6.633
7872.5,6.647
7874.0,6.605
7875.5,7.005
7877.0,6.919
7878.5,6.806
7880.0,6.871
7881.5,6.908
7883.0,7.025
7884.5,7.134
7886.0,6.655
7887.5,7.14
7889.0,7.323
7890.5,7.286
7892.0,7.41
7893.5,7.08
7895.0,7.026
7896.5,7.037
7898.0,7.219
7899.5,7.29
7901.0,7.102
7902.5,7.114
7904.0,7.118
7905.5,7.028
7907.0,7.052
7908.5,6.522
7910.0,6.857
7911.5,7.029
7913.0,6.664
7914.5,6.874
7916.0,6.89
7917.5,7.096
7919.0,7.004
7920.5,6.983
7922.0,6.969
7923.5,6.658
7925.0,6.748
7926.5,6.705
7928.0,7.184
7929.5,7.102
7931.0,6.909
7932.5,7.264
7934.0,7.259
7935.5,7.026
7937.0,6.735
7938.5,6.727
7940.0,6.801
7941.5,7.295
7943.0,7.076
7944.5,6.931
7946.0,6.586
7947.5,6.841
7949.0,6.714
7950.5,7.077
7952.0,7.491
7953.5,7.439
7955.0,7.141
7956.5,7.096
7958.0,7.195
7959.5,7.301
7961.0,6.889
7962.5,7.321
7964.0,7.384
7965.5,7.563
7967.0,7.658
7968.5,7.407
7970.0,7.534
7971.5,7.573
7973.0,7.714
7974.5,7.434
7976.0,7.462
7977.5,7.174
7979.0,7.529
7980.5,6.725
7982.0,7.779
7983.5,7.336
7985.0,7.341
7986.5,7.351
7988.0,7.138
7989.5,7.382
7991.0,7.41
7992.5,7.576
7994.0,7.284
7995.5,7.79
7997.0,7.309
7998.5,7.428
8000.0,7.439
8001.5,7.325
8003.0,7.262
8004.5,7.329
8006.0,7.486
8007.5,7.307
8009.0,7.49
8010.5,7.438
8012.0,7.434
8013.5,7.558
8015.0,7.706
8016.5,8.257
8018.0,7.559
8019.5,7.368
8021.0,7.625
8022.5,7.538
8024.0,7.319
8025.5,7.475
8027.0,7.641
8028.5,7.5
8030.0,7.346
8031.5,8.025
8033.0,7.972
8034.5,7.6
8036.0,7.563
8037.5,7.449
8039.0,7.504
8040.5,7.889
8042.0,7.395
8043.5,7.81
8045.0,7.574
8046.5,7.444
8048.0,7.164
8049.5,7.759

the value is 0.35 angstrom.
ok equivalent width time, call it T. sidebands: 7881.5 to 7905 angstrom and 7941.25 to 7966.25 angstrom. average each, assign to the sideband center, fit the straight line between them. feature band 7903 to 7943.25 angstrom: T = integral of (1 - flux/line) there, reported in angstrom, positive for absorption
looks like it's 1.0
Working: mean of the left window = 7.12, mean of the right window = 7.13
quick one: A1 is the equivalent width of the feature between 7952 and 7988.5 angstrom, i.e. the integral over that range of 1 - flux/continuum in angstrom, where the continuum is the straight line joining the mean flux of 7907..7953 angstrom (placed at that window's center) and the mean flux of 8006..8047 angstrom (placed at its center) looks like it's -0.8 angstrom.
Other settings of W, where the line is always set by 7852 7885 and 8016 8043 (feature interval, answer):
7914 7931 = 0.4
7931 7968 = 0.5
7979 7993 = 0.1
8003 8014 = 0.1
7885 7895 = -0.3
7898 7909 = -0.1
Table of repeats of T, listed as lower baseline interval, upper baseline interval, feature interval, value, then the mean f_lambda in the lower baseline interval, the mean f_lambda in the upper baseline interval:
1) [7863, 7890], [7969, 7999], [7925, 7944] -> 0.5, 6.94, 7.41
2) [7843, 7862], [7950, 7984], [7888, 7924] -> -0.3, 6.64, 7.36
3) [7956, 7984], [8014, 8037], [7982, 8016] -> 0.4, 7.38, 7.63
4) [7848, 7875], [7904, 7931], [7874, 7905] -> -1.0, 6.76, 6.91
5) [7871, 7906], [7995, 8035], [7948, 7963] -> 0.3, 7.02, 7.54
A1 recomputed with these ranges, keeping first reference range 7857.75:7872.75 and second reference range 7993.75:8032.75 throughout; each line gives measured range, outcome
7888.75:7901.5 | -0.33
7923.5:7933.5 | 0.27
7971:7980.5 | -0.08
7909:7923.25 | 0.38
